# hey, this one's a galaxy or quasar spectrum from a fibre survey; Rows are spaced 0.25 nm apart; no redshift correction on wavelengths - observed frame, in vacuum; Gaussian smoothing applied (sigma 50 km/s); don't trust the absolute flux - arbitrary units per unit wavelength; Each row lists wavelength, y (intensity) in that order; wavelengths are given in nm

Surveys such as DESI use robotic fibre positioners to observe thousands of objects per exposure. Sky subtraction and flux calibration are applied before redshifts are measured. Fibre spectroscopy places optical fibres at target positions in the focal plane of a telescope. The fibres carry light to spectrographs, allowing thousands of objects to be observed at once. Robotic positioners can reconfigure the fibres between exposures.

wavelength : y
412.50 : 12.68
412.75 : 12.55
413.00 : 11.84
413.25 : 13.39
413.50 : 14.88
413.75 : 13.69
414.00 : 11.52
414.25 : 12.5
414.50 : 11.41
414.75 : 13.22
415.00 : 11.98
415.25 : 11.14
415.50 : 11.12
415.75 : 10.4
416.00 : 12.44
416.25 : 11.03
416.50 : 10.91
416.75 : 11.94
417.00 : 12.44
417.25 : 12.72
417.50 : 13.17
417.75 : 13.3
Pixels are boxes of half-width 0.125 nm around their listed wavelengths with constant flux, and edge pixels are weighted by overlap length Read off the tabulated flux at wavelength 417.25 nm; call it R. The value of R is 12.72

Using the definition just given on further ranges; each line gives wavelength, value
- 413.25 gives 13.39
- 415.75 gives 10.4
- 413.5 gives 14.88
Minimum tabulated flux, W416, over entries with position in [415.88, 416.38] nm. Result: 11.03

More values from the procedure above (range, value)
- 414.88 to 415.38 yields 11.14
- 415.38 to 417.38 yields 10.4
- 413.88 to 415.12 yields 11.41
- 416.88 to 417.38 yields 12.44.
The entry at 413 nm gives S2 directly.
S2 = 11.84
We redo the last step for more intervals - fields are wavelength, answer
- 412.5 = 12.68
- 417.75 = 13.3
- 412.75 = 12.55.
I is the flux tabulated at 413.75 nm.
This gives 13.69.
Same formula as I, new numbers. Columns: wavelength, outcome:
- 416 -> 12.44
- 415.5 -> 11.12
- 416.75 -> 11.94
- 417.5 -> 13.17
